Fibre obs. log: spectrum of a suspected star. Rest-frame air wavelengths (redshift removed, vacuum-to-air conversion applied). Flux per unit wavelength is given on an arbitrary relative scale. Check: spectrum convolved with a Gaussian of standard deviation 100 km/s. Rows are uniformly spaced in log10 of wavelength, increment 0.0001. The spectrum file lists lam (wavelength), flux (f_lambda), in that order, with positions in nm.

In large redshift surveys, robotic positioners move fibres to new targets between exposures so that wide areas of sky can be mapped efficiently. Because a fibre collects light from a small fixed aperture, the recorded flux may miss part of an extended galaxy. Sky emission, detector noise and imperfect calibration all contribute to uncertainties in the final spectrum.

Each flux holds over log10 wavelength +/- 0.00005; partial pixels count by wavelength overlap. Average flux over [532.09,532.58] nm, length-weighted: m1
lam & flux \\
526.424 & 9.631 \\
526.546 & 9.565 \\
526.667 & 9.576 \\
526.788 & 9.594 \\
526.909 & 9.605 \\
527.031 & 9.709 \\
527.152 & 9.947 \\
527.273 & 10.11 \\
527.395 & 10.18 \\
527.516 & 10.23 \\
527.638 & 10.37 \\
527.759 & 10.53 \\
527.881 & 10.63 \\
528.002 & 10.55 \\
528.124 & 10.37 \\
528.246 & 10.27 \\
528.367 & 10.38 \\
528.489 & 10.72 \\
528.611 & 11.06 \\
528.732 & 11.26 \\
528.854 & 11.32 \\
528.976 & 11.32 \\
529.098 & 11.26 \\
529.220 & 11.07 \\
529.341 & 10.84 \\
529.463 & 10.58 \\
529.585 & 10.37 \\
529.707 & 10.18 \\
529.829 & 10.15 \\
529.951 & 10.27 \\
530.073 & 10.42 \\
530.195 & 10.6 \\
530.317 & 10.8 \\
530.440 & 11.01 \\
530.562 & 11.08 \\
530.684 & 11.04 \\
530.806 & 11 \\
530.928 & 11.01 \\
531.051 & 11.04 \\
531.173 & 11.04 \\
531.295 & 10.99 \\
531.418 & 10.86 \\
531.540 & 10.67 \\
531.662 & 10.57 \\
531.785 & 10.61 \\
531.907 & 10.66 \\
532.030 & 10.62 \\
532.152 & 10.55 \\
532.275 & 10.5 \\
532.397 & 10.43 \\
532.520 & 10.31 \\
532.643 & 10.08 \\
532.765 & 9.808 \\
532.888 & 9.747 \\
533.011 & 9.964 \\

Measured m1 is 10.5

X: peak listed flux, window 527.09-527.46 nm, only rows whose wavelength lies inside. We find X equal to 10.18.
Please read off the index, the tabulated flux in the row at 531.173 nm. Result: 11.04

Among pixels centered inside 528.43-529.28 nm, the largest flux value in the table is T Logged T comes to 11.32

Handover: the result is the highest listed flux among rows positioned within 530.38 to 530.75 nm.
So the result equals 11.08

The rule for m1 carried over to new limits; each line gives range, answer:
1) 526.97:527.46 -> 10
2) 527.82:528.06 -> 10.6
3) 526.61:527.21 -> 9.69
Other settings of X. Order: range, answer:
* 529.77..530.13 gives 10.42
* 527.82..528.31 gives 10.63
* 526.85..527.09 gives 9.709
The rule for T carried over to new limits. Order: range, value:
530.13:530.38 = 10.8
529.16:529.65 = 11.07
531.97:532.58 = 10.62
